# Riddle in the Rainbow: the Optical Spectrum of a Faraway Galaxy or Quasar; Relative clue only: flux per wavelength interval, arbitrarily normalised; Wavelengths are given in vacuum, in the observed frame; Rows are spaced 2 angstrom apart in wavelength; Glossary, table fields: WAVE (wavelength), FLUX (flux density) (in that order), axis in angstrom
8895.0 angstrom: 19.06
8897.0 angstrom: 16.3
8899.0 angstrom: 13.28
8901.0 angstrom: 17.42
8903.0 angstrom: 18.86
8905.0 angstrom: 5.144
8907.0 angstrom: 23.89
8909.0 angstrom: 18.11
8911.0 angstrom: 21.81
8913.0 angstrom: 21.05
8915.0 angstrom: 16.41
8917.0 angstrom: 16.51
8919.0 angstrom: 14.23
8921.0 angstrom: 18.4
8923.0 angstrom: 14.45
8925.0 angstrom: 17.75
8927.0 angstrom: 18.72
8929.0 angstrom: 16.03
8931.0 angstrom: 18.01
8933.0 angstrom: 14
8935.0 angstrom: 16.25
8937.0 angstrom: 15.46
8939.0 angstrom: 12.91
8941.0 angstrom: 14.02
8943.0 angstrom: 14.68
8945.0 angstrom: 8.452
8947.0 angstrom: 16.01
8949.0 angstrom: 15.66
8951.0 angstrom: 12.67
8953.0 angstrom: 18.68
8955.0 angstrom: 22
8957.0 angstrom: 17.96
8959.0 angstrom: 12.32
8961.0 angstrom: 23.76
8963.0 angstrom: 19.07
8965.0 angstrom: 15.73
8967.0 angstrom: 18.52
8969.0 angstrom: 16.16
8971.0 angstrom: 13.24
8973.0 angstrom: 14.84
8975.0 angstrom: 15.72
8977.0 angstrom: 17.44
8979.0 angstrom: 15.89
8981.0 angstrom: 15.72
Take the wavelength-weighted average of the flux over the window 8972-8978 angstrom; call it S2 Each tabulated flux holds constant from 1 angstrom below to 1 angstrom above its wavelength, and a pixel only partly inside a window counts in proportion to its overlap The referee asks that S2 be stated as 16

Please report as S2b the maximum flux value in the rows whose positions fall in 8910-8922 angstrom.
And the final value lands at 21.81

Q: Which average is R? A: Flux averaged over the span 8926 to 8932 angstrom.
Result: 17.6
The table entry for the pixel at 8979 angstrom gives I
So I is 15.89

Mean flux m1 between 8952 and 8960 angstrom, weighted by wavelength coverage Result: 17.7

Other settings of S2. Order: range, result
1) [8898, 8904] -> 16.5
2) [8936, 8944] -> 14.3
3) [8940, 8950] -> 13.8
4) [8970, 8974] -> 14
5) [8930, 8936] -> 16.1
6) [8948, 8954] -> 15.7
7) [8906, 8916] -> 20.3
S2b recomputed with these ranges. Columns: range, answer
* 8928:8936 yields 18.01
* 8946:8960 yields 22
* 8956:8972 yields 23.76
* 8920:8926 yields 18.4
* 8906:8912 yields 23.89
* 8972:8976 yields 15.72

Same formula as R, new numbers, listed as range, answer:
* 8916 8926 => 16.3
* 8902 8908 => 16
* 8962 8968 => 17.8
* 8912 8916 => 18.7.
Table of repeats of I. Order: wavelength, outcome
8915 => 16.41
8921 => 18.4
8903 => 18.86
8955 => 22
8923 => 14.45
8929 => 16.03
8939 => 12.91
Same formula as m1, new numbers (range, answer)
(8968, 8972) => 14.7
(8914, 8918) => 16.5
